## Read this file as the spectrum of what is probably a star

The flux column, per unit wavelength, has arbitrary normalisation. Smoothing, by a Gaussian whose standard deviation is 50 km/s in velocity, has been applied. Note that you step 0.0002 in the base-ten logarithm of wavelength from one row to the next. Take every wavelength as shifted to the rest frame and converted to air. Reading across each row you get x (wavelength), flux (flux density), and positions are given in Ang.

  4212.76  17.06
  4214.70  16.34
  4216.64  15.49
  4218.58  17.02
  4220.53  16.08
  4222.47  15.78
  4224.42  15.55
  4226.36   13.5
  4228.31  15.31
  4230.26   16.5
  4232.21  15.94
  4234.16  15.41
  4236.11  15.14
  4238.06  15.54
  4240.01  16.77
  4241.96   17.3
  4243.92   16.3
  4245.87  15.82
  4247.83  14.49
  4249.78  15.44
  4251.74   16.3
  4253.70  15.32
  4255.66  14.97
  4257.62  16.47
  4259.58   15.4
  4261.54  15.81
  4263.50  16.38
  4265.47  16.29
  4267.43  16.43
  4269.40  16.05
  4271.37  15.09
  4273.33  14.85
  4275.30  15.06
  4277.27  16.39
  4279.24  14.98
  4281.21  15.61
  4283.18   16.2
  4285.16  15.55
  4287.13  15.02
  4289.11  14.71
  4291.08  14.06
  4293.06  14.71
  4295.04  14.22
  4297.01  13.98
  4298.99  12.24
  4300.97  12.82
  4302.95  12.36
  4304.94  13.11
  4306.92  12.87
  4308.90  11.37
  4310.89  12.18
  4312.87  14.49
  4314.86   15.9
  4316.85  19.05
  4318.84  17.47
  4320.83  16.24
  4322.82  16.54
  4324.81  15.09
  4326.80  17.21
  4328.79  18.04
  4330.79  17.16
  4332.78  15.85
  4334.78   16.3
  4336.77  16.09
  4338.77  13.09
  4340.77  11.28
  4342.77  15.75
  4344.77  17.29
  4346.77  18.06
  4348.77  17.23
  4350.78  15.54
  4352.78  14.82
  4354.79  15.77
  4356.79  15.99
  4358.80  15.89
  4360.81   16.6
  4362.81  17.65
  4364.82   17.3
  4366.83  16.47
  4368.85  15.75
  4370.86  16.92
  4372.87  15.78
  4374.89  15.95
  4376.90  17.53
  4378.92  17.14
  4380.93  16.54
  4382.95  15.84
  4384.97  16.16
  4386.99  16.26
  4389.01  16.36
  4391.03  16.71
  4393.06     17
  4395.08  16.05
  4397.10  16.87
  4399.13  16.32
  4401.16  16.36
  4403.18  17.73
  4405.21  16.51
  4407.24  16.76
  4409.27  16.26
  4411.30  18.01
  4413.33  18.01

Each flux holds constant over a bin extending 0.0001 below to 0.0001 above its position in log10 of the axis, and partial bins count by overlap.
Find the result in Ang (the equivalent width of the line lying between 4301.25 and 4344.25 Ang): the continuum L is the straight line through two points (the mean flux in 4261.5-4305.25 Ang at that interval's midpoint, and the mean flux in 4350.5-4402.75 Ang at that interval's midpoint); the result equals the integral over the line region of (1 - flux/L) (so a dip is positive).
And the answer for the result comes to 1.2 Ang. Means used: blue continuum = 14.9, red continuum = 16.4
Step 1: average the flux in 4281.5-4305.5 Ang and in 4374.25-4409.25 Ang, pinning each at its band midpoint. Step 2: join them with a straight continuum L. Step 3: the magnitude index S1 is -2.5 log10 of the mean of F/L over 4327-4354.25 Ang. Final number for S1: -0.04 mag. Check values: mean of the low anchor 14.1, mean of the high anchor 16.6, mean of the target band 15.9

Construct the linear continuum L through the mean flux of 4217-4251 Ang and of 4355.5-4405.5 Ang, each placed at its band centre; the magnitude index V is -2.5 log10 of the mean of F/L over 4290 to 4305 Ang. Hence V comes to 0.19 mag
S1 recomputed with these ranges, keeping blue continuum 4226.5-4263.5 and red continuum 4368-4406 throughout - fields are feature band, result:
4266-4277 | 0.02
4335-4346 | 0.10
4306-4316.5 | 0.18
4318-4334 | -0.03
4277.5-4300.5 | 0.09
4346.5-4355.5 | 0.01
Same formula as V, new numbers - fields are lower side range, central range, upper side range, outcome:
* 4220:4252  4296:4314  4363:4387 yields 0.24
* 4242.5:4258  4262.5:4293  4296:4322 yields -0.04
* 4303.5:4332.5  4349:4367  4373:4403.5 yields -0.01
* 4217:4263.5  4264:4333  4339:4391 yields 0.06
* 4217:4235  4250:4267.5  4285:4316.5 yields -0.07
